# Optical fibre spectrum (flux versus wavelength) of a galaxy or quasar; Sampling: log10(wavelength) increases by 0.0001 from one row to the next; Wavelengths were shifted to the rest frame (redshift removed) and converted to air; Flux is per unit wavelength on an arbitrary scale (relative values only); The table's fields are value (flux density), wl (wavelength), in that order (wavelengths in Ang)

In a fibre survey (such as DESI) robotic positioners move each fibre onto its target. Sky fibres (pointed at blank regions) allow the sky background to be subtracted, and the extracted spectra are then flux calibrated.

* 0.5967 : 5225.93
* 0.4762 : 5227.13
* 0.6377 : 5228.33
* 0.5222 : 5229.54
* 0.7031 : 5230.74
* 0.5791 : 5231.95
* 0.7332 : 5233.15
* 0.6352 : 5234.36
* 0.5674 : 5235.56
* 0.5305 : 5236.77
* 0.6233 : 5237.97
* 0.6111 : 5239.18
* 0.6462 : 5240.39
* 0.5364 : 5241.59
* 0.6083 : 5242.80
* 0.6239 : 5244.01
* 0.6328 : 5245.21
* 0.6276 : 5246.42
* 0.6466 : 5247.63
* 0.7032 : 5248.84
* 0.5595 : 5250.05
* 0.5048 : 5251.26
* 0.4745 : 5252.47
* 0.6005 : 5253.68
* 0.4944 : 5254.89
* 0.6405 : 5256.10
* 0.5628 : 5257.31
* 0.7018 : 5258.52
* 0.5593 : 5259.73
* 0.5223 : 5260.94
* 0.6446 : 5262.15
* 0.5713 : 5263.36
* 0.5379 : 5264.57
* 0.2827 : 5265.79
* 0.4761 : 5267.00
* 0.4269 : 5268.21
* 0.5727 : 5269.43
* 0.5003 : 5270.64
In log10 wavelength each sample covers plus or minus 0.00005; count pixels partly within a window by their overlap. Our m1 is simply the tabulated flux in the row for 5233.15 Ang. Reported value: 0.7332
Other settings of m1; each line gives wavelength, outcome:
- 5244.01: 0.6239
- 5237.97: 0.6233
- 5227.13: 0.4762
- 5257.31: 0.5628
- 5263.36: 0.5713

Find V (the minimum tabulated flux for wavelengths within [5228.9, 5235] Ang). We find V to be 0.5222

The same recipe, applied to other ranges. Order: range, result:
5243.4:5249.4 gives 0.6239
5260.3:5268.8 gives 0.2827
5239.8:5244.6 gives 0.5364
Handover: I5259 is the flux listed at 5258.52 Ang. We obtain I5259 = 0.7018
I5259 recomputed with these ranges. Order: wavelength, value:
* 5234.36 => 0.6352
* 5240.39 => 0.6462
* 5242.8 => 0.6083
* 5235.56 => 0.5674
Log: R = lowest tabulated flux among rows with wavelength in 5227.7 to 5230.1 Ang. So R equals 0.5222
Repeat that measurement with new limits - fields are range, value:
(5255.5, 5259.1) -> 0.5628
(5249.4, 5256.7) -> 0.4745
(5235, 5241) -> 0.5305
